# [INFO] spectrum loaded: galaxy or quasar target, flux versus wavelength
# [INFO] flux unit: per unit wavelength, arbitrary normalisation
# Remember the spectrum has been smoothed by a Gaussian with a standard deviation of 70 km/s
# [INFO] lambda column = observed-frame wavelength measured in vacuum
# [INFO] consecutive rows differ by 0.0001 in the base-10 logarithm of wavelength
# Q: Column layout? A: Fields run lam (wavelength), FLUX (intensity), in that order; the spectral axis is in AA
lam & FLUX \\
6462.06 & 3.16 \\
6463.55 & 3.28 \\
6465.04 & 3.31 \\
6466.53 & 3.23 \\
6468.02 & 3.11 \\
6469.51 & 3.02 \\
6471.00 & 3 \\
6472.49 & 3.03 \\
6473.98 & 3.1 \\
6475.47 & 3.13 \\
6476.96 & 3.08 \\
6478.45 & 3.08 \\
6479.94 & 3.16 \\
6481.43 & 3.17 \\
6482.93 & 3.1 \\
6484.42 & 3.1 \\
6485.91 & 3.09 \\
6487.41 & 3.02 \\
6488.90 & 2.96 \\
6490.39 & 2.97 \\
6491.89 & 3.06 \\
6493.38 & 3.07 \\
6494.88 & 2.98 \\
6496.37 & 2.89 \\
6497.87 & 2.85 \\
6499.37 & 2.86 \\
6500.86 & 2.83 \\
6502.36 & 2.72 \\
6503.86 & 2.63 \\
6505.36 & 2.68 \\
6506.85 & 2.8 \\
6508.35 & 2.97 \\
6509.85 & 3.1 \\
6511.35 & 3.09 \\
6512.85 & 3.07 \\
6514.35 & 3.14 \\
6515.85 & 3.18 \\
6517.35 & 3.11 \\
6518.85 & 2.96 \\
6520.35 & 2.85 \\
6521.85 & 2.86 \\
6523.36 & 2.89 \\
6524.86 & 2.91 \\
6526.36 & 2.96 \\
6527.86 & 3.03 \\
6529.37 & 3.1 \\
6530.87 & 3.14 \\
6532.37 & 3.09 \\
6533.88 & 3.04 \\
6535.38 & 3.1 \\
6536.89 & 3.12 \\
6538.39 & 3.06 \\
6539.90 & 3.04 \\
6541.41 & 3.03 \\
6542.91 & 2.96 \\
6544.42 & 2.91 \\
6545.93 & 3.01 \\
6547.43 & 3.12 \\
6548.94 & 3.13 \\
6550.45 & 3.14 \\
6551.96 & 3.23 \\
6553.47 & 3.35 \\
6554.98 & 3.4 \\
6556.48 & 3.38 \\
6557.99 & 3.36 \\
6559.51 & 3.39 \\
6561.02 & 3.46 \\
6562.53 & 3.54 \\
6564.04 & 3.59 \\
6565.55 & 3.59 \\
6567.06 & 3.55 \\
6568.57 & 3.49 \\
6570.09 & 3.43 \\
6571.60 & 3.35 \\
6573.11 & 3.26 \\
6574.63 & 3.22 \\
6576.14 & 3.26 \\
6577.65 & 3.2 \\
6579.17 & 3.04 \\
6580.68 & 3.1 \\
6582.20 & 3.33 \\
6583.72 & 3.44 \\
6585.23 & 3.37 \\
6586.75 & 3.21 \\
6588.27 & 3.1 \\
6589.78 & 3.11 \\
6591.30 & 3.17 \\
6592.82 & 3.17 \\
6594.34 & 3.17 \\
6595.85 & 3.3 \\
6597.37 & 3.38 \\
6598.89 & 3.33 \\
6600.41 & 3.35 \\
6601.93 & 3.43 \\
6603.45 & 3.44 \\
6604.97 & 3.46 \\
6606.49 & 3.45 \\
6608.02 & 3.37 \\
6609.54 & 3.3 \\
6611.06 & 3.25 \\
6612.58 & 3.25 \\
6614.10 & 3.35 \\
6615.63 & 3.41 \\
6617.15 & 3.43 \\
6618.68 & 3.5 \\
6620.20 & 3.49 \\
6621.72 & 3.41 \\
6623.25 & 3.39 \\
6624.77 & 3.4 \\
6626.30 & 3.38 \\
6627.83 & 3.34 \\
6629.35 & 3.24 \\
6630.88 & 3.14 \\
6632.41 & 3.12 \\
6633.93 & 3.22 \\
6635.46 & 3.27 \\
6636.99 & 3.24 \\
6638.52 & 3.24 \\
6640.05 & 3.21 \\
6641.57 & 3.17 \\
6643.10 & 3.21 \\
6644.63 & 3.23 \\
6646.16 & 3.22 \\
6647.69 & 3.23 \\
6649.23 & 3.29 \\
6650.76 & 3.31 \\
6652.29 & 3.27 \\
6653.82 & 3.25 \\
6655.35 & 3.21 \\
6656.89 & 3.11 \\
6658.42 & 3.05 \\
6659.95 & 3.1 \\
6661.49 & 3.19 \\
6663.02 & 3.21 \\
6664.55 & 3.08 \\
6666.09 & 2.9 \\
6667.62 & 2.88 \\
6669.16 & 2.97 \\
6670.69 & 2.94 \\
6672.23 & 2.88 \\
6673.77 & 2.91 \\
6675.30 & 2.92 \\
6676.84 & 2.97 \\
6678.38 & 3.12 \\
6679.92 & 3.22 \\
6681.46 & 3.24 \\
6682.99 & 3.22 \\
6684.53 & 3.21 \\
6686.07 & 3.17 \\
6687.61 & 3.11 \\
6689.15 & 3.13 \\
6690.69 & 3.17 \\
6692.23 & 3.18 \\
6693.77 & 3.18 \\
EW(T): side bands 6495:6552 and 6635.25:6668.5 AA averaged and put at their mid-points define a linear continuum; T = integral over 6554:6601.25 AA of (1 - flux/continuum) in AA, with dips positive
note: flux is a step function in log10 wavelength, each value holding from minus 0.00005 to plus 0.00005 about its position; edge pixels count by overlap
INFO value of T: -4.0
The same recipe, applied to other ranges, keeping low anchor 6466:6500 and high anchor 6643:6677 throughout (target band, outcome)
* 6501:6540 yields 0.9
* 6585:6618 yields -2.4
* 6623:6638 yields -0.9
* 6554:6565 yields -1.4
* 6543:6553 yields -0.1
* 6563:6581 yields -1.6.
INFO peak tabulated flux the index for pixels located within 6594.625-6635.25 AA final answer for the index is 3.5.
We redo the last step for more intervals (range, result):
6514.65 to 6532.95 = 3.18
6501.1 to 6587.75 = 3.59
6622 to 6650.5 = 3.4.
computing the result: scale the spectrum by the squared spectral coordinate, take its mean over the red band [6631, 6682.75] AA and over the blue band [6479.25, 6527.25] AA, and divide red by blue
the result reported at 1.11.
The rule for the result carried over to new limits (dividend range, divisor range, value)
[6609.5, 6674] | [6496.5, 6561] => 1.09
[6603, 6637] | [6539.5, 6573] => 1.03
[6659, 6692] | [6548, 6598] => 0.96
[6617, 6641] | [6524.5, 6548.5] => 1.12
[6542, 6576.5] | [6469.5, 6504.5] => 1.13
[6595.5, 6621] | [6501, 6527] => 1.19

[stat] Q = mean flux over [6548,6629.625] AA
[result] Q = 3.34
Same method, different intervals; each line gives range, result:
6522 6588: 3.21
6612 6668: 3.24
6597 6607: 3.41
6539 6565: 3.24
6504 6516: 2.98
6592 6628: 3.36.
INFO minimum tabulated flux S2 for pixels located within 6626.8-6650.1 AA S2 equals 3.12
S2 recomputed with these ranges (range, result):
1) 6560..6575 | 3.22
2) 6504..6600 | 2.68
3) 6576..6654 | 3.04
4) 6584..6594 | 3.1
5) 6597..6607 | 3.33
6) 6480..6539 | 2.63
